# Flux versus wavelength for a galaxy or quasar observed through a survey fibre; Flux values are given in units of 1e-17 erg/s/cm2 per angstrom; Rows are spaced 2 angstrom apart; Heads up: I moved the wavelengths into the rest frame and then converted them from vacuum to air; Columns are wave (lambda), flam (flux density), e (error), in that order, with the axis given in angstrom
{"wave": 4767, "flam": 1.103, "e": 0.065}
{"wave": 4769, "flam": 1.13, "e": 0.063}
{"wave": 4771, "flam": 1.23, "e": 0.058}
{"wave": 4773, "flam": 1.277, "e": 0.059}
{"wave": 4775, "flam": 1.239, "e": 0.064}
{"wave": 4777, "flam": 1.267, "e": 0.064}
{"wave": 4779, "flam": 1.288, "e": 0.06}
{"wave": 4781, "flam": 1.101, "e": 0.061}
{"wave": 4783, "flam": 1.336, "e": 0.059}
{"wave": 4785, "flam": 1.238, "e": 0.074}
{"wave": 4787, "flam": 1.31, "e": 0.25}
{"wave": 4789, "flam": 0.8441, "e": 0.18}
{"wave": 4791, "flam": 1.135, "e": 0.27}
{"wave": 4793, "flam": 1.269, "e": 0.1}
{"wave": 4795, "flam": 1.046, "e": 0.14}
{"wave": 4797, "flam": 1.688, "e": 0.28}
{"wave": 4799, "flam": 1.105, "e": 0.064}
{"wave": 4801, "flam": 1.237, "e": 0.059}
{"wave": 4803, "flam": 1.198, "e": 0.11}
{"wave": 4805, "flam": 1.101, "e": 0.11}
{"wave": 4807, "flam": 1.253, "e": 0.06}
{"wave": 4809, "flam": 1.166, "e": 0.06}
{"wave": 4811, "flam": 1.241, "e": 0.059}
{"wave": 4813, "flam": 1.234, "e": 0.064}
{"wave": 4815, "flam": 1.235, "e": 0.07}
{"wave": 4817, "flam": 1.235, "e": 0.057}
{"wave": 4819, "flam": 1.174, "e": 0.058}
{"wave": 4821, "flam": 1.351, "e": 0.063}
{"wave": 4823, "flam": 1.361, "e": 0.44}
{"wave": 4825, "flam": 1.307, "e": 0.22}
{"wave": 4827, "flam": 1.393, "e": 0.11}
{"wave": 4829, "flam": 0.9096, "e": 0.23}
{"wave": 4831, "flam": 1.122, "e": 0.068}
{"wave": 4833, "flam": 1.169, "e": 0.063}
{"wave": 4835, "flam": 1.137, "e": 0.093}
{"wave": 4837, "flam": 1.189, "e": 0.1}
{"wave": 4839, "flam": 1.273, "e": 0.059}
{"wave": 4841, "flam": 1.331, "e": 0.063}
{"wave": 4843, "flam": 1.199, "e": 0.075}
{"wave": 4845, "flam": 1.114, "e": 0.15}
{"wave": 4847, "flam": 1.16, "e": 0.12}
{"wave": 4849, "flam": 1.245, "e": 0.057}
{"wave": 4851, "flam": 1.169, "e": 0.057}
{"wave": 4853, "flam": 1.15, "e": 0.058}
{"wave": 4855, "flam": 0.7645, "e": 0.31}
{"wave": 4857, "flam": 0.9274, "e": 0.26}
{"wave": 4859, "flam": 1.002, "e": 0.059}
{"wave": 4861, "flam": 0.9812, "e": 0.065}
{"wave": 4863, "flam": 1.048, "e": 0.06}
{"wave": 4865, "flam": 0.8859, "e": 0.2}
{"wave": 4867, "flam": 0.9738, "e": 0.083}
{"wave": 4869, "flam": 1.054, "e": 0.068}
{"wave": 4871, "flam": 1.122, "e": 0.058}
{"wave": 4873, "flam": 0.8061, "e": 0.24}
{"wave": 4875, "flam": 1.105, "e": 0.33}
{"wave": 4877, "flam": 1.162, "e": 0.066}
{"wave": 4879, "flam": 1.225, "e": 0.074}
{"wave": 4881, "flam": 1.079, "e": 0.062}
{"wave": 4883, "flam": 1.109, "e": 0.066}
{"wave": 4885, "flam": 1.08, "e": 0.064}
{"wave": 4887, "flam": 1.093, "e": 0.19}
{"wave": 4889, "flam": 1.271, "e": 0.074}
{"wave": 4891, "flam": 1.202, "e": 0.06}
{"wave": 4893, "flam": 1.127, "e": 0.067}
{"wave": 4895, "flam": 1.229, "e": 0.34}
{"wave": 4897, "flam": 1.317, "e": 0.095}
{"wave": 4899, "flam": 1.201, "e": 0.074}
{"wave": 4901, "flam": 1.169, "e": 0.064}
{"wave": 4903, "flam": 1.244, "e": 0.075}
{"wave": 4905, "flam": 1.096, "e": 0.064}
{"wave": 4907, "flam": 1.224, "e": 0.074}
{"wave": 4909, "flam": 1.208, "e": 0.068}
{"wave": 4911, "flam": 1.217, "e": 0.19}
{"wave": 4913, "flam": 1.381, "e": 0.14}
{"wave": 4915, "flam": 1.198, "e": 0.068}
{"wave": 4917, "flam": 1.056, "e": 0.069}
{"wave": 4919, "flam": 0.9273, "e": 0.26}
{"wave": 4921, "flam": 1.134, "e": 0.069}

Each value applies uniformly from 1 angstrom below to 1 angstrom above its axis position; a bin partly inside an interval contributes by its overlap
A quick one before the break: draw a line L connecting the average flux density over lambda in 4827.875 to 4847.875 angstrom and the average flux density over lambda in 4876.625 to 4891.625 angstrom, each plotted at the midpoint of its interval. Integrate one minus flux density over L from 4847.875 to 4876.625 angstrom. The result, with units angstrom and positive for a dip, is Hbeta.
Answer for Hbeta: 3.37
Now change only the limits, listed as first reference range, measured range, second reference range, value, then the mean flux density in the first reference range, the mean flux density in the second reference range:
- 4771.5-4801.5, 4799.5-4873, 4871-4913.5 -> 3.2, 1.23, 1.17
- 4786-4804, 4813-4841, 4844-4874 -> -2.7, 1.2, 1.03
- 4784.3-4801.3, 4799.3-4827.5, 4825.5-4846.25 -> -1.1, 1.21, 1.19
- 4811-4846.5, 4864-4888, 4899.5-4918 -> 3.0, 1.22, 1.2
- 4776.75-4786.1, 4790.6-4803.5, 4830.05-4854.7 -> -0.2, 1.25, 1.18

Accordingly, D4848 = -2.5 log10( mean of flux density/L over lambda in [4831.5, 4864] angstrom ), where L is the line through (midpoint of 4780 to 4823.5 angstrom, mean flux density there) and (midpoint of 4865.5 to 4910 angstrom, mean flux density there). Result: 0.06 mag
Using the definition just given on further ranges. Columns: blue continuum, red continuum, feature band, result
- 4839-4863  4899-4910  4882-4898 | -0.01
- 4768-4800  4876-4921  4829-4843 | 0.01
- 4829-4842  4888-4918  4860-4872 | 0.18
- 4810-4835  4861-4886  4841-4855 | -0.02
